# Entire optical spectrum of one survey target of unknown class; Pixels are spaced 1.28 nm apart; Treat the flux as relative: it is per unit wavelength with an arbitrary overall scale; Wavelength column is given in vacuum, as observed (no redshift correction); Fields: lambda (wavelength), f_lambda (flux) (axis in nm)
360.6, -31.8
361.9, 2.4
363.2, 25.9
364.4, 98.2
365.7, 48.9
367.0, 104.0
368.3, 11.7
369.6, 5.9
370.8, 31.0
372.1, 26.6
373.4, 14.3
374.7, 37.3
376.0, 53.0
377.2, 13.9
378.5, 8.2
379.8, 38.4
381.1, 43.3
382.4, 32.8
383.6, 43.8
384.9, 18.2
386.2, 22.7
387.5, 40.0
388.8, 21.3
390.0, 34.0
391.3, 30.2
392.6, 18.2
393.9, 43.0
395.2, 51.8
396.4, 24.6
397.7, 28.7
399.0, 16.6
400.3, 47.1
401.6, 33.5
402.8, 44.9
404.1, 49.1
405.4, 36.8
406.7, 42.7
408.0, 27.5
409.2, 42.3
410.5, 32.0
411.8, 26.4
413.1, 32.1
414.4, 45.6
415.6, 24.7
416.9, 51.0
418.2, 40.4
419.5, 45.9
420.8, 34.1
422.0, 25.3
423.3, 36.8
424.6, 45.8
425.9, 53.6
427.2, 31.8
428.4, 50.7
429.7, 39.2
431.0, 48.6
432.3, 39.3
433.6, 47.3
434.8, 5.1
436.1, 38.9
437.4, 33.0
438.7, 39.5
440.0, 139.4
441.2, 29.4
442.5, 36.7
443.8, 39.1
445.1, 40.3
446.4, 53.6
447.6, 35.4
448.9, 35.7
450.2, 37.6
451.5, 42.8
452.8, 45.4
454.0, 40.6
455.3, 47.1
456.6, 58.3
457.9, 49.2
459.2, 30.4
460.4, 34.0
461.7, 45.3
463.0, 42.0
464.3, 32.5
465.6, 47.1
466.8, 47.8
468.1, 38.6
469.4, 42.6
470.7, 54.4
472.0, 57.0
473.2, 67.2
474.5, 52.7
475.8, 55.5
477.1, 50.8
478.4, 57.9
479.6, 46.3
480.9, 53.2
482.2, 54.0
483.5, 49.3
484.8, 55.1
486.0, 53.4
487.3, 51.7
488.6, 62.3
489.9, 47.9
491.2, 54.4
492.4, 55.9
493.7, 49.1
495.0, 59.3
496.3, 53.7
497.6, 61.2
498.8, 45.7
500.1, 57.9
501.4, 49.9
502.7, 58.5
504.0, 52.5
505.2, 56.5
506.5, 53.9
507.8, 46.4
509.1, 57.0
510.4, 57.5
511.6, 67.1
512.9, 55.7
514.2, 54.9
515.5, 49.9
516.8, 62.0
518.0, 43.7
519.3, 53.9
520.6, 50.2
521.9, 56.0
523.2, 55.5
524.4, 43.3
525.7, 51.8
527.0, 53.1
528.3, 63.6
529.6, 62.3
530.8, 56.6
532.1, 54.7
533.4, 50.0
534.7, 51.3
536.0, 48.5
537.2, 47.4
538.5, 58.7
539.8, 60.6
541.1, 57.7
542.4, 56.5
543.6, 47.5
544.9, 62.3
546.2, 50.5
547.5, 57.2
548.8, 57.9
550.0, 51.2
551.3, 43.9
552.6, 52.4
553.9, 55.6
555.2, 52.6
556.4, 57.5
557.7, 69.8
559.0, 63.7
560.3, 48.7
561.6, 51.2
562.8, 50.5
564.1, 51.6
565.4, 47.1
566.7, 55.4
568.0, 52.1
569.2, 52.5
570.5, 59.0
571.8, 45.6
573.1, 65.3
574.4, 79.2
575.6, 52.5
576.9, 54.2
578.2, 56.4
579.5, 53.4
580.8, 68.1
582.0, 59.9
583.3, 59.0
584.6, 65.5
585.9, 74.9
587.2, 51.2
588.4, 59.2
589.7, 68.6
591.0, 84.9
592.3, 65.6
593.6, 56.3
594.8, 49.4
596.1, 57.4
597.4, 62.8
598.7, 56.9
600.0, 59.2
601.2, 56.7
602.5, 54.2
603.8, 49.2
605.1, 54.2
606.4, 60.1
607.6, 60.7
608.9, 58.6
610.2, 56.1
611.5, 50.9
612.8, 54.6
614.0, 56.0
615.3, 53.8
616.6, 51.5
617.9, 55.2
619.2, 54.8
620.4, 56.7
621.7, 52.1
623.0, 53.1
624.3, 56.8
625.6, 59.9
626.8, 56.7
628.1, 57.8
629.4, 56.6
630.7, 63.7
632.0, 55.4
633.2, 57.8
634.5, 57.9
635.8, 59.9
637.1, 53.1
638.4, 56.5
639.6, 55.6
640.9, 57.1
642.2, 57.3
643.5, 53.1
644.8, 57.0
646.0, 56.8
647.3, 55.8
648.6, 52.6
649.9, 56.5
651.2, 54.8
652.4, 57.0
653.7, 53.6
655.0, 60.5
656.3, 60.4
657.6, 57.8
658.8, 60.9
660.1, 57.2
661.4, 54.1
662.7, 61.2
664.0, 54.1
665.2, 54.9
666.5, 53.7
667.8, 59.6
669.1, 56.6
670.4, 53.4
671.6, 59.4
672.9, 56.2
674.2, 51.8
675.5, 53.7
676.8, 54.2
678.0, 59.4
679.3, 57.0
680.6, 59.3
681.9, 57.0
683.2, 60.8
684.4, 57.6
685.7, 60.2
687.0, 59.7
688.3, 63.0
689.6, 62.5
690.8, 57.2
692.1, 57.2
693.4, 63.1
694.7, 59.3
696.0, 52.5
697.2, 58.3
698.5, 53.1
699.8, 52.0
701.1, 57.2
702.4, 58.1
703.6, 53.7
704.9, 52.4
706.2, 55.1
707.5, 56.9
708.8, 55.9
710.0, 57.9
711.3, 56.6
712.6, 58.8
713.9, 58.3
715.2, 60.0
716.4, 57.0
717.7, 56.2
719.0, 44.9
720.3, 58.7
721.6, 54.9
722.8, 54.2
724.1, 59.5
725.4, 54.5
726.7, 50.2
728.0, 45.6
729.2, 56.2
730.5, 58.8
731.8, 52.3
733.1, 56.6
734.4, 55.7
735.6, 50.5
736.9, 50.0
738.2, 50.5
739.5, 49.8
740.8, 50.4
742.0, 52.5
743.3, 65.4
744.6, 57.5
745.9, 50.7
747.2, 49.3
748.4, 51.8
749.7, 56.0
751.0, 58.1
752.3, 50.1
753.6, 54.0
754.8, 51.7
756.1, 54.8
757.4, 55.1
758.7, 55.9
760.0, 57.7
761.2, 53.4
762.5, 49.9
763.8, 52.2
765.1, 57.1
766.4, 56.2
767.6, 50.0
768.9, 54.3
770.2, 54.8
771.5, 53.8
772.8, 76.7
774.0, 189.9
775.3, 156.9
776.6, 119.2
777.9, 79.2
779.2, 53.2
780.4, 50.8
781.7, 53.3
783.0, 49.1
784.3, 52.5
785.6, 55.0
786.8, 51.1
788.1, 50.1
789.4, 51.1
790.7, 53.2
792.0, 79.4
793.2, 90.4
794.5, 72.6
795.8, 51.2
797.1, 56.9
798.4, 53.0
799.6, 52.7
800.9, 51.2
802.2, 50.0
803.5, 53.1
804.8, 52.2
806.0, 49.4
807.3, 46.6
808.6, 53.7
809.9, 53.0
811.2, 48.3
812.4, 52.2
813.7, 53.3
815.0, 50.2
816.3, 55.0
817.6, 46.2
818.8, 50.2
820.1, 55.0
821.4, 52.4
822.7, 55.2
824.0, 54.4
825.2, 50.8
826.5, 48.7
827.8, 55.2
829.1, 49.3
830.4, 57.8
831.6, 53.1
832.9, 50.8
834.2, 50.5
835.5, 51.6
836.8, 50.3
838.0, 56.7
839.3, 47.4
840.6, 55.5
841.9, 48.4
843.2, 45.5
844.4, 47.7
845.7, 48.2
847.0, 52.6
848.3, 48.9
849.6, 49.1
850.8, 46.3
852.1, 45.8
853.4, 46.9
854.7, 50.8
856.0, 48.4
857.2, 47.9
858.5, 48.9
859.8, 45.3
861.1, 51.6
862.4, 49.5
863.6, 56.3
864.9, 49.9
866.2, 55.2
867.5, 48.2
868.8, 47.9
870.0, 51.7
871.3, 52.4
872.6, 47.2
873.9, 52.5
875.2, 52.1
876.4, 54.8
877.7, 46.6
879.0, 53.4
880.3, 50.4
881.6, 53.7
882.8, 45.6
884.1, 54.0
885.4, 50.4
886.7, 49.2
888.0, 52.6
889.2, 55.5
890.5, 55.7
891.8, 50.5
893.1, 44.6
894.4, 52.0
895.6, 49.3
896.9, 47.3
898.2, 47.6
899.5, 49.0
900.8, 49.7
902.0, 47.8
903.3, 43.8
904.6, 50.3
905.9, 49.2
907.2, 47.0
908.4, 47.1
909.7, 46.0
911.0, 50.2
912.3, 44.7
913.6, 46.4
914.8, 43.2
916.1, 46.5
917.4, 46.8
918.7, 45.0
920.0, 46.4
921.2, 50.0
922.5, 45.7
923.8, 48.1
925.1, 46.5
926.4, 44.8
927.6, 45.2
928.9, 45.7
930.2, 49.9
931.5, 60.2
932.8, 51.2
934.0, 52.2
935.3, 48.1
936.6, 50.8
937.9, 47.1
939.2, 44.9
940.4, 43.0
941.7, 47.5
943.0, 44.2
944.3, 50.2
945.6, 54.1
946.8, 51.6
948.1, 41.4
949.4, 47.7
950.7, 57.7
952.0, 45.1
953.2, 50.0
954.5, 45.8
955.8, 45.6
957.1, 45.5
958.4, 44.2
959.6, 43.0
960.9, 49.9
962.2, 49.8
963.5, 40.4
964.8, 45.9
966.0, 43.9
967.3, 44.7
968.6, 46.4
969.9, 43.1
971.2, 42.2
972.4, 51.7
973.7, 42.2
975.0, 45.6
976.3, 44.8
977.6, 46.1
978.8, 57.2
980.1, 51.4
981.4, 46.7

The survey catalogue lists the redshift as 0.18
